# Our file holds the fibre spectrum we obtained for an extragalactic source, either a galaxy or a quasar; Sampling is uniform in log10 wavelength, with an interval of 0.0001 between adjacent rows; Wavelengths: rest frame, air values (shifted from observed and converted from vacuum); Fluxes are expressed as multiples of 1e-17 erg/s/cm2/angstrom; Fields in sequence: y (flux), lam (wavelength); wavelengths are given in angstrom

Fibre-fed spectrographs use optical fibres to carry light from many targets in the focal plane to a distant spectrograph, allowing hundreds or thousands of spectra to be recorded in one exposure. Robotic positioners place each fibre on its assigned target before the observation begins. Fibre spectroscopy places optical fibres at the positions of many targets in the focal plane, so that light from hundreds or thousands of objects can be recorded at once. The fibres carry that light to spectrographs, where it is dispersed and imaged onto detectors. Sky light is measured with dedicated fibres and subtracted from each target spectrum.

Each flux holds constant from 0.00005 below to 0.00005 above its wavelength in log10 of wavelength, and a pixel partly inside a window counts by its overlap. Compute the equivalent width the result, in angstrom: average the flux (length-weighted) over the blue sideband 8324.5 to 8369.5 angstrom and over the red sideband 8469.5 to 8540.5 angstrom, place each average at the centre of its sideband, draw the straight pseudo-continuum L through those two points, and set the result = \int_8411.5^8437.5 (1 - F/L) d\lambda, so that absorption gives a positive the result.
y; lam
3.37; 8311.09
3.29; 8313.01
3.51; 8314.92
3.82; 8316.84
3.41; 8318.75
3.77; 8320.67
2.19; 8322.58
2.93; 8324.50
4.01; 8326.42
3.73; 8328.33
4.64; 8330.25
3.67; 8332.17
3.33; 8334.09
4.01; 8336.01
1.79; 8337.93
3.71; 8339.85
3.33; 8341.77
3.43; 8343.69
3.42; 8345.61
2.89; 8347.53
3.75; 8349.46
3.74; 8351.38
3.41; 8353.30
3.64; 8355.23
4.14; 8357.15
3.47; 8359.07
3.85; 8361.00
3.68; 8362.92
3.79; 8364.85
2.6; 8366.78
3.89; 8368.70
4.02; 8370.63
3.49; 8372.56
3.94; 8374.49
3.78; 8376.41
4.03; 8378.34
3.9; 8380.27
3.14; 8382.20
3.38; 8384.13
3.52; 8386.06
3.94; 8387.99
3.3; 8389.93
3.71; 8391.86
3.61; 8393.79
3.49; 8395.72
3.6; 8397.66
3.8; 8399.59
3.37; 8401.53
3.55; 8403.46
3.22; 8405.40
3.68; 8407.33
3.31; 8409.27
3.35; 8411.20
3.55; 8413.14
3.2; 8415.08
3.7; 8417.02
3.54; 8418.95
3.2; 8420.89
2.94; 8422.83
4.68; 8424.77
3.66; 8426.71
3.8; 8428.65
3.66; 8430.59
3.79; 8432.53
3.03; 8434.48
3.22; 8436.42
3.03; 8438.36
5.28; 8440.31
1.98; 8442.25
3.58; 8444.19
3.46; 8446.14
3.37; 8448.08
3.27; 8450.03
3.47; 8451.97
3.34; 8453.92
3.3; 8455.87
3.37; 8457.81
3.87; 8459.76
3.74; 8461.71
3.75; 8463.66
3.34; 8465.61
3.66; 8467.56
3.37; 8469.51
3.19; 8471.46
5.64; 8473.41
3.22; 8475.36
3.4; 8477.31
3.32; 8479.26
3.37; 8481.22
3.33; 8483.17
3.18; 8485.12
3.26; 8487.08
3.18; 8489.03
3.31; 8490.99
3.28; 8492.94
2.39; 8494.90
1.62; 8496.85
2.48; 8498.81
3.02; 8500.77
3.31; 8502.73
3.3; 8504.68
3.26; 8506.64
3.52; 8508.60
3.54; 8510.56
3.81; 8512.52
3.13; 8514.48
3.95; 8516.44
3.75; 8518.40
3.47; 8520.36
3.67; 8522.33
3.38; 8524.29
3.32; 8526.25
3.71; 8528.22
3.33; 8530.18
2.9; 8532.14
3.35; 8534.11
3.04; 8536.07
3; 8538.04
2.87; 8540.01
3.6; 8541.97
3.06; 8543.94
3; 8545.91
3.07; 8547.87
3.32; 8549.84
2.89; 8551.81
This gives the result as -0.8 angstrom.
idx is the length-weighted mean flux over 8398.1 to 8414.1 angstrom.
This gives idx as 3.48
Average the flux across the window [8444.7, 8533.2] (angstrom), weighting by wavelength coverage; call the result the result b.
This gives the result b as 3.38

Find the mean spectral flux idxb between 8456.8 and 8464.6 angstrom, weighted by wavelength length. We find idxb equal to 3.68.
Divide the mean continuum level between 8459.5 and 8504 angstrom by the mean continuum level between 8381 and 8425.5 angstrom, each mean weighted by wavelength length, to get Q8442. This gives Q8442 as 0.9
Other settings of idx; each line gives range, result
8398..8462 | 3.49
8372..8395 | 3.65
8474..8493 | 3.33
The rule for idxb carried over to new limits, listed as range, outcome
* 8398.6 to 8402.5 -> 3.59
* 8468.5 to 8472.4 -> 3.28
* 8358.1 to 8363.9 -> 3.67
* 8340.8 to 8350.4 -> 3.36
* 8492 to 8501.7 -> 2.55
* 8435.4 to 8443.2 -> 3.38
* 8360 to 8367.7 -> 3.48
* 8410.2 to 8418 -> 3.45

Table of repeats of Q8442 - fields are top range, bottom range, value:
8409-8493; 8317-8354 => 1.02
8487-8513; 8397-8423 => 0.89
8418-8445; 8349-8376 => 0.96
